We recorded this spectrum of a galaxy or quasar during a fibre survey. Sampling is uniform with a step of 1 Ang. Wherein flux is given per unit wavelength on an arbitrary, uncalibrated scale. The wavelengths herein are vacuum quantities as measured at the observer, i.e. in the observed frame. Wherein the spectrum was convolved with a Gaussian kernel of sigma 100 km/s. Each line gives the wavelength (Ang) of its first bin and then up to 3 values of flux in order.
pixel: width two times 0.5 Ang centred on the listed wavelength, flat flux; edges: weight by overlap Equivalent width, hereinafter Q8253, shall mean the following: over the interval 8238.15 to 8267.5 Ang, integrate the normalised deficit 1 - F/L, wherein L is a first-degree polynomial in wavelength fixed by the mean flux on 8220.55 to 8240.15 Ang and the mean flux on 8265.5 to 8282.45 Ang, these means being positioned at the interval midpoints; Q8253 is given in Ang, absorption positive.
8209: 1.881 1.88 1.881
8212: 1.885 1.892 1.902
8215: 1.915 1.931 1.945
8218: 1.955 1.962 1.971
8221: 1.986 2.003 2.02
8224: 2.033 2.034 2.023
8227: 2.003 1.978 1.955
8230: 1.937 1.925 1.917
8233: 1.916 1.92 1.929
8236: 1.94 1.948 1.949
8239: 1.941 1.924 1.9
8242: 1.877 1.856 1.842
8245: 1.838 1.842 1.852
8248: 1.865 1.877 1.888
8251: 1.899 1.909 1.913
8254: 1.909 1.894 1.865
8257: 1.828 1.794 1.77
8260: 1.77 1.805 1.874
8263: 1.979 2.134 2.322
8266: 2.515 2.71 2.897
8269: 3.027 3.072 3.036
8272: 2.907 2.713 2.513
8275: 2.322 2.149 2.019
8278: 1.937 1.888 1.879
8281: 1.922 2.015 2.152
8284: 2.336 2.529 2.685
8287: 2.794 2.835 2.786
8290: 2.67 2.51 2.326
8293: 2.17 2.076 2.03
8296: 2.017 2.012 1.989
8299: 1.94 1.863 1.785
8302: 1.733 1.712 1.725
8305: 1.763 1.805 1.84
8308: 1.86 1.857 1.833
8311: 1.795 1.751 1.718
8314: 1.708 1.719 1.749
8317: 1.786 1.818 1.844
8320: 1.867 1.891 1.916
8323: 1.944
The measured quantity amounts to 3.6 Ang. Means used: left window 1.96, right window 2.44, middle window 1.94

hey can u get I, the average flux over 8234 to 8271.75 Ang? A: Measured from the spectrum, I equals 2.06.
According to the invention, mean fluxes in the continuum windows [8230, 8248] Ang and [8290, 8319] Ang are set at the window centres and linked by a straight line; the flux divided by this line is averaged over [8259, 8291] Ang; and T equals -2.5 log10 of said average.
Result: -0.25 mag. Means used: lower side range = 1.9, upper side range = 1.9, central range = 2.39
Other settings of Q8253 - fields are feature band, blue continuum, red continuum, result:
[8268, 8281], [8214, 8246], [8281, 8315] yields -2.7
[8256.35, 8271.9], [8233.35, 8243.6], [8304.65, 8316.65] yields -3.7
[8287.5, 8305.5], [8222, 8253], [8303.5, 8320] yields -2.9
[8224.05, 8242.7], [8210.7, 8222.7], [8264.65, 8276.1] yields 1.9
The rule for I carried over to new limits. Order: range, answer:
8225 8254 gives 1.91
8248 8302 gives 2.21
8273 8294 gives 2.33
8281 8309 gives 2.14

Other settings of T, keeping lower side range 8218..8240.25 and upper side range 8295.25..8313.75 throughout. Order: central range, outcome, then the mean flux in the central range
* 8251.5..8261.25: 0.041 mag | 1.85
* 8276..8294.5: -0.228 mag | 2.3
